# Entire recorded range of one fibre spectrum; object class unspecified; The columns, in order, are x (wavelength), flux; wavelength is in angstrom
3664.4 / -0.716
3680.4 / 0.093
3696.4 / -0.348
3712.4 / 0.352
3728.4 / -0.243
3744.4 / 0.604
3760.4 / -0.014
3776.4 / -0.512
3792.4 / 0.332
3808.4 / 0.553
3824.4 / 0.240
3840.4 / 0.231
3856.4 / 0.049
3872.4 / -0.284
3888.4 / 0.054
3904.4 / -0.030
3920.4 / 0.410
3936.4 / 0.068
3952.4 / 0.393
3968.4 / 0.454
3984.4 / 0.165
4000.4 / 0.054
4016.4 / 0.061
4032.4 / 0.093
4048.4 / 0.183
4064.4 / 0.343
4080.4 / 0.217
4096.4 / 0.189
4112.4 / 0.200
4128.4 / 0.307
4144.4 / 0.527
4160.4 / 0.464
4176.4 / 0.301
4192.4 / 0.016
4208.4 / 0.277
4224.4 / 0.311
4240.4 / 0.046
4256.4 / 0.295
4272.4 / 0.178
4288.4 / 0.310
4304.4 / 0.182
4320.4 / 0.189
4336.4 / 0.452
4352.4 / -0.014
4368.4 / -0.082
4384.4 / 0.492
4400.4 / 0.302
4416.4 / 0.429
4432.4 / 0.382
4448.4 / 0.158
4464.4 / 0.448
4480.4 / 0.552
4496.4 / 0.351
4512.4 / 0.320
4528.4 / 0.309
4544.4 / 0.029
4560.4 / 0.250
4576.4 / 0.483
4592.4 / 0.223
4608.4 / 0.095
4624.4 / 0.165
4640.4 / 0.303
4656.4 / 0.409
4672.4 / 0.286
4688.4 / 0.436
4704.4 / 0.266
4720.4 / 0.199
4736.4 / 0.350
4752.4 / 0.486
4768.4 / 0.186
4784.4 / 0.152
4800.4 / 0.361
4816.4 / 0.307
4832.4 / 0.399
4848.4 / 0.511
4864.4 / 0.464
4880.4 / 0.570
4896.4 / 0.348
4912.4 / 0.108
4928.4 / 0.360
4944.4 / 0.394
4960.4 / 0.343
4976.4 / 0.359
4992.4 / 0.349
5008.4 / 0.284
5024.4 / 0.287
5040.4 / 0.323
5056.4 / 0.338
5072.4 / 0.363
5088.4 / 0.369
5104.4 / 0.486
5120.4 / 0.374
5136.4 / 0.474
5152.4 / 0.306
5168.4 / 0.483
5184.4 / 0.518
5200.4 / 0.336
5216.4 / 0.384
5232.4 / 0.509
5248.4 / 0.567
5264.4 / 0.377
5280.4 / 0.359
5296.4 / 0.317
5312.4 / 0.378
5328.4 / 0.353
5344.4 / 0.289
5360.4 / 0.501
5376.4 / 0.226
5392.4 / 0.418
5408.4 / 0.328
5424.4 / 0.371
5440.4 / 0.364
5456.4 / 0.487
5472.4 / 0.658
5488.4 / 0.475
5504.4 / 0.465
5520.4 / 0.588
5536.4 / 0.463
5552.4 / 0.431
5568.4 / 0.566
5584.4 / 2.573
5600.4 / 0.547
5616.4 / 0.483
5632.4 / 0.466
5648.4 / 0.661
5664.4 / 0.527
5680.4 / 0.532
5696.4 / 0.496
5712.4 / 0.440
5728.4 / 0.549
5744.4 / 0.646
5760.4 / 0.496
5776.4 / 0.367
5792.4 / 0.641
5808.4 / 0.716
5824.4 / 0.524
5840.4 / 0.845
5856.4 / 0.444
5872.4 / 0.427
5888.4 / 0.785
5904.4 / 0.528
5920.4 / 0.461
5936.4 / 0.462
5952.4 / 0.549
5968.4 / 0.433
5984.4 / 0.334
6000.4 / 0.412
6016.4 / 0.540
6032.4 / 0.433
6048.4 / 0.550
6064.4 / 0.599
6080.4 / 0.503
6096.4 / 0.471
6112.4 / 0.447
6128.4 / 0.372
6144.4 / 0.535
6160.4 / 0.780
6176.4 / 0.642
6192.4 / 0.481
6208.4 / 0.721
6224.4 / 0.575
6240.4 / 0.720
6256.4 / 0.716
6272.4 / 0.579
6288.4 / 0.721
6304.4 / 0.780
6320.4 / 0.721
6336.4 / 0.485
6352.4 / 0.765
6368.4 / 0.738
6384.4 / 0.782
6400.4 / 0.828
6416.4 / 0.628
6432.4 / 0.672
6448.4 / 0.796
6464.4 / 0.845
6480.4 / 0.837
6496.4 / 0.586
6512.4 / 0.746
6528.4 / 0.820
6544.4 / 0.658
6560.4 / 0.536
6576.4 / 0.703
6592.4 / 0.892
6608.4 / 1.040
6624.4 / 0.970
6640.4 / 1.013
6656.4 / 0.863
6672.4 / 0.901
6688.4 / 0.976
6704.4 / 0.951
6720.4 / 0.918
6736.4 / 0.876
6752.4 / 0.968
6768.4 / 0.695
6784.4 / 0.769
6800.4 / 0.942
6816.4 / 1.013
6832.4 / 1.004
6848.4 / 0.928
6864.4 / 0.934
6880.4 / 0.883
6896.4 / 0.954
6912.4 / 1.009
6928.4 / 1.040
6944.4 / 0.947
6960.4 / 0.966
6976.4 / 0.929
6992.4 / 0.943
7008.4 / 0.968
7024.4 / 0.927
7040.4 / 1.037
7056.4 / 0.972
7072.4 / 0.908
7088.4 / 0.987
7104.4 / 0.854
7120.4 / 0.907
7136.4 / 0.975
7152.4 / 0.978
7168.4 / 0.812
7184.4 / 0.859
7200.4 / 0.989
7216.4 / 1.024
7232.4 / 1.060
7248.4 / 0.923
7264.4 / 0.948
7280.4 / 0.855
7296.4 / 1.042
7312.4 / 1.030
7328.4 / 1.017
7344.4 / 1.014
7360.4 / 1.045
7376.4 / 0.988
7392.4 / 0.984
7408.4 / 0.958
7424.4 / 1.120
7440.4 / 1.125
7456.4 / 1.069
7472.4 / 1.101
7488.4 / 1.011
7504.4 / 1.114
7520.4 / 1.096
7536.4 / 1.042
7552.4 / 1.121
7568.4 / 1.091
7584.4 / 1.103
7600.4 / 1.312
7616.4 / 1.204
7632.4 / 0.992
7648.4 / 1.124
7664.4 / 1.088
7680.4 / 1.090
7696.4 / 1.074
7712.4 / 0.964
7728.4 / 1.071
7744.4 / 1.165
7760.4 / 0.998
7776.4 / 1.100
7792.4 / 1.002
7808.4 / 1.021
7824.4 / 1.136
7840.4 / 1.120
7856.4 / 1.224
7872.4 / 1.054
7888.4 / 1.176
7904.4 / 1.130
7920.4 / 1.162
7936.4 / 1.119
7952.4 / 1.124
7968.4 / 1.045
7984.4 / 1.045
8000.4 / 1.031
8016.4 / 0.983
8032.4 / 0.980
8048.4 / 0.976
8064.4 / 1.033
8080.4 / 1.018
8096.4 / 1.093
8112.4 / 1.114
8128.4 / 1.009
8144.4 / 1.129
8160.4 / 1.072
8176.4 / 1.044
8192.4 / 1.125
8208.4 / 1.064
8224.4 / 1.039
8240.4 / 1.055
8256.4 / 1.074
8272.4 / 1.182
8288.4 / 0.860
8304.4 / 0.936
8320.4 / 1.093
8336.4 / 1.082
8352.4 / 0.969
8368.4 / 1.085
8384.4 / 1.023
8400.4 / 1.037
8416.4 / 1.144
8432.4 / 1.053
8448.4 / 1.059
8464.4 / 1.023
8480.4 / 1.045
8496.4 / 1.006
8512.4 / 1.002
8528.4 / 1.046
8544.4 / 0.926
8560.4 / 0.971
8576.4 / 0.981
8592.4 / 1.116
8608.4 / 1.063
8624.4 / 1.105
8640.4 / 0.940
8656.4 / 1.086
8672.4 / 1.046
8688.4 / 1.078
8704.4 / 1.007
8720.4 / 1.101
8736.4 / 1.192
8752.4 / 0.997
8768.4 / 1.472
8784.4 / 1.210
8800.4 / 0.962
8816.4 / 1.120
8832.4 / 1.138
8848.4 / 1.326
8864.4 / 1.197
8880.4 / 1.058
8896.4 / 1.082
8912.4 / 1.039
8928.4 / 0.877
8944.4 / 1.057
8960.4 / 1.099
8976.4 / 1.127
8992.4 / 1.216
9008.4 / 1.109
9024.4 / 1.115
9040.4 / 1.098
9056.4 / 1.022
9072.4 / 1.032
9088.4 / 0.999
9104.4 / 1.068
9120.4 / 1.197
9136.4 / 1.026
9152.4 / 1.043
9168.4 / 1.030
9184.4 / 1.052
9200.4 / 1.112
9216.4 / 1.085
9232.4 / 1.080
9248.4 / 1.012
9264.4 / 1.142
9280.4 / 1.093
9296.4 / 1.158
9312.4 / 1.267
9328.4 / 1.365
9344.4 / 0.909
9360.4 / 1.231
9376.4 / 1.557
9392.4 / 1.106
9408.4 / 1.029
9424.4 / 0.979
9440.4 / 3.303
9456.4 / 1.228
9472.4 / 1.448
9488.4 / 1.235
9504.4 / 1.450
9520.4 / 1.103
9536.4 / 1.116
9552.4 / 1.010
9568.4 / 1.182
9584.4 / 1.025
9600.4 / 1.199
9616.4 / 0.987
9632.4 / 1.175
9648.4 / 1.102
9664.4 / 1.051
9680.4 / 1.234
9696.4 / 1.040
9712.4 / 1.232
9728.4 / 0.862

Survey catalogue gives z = 0.65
